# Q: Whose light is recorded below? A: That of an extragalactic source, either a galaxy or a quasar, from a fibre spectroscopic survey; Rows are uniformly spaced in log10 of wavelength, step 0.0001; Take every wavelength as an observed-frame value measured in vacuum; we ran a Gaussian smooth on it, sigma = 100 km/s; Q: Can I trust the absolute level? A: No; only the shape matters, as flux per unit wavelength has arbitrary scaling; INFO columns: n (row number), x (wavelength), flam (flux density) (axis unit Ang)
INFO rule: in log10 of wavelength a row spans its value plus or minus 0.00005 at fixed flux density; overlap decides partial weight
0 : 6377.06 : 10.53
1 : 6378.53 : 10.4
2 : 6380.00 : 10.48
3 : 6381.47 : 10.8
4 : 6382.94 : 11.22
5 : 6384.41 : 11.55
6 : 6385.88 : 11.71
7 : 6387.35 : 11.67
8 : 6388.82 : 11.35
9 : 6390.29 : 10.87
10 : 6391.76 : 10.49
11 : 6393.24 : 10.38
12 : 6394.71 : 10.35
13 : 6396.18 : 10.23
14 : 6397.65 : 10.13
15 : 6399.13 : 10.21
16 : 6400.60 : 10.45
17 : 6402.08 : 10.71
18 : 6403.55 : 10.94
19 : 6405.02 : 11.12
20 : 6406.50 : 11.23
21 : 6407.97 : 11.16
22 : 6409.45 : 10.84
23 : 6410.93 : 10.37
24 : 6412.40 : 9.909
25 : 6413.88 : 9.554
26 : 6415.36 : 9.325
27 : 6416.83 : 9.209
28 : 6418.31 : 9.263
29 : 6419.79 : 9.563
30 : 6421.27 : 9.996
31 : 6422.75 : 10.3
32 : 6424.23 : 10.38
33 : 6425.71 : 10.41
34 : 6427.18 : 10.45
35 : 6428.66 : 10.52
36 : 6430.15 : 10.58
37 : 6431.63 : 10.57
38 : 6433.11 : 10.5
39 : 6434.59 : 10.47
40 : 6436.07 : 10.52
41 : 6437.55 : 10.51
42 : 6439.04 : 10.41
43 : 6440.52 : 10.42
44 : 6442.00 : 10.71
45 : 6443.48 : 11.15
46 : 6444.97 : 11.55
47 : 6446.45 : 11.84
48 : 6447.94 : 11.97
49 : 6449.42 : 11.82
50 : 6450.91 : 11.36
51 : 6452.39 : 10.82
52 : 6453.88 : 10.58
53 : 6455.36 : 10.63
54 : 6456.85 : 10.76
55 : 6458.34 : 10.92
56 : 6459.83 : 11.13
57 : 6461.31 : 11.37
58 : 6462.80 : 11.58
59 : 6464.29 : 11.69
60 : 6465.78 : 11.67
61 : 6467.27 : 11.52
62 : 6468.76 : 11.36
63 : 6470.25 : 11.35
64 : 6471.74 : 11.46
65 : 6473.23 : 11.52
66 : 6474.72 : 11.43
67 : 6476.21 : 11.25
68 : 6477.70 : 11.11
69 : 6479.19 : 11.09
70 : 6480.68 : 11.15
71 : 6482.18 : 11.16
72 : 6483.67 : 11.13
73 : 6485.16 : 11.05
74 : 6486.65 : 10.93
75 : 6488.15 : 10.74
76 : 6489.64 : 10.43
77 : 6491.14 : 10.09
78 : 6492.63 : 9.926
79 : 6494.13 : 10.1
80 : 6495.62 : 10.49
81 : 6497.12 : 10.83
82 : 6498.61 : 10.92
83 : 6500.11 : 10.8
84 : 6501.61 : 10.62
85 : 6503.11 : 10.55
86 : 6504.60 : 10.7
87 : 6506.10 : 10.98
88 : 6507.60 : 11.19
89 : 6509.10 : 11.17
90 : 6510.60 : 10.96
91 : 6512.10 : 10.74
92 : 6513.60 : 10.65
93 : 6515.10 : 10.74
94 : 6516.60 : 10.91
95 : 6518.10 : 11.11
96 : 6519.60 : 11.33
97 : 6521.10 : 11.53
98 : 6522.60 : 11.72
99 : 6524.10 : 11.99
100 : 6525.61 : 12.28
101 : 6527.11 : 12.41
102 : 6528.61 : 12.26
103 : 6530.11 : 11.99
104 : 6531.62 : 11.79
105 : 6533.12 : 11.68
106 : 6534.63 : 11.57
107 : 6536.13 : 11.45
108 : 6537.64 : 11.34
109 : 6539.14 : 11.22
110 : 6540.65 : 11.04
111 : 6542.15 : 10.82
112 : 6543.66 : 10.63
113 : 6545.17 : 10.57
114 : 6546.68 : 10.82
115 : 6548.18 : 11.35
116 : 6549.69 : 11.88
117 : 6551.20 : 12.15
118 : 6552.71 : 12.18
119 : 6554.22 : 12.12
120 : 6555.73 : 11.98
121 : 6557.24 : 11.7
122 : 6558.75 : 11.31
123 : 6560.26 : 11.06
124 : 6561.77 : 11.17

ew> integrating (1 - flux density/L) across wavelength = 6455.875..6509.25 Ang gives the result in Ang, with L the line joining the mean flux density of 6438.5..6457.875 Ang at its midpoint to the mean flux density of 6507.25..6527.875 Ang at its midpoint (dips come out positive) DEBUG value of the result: 1.0 Ang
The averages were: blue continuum 11.1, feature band 11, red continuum 11.3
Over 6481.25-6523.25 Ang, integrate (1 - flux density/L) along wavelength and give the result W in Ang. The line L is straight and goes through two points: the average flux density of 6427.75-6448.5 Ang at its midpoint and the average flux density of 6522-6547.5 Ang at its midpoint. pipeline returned 1.6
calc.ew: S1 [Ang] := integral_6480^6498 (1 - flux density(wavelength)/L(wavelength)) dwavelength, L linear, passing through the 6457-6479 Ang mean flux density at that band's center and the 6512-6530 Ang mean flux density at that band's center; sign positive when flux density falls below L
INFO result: 1.2 Ang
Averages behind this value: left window 11.4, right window 11.5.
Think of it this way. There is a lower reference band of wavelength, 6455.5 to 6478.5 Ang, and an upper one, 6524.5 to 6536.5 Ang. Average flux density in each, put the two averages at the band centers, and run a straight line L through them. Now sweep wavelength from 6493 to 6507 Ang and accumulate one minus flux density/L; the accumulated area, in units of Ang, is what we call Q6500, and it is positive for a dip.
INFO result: 1.19 Ang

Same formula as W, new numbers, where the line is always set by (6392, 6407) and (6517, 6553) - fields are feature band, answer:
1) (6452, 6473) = -0.39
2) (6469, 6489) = -0.10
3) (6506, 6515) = 0.34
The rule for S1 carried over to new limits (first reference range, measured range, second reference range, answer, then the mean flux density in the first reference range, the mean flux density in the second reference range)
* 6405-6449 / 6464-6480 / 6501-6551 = -0.8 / 10.5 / 11.3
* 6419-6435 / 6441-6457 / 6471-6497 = -1.0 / 10.3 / 10.9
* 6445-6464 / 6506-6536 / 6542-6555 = -0.2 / 11.3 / 11.4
